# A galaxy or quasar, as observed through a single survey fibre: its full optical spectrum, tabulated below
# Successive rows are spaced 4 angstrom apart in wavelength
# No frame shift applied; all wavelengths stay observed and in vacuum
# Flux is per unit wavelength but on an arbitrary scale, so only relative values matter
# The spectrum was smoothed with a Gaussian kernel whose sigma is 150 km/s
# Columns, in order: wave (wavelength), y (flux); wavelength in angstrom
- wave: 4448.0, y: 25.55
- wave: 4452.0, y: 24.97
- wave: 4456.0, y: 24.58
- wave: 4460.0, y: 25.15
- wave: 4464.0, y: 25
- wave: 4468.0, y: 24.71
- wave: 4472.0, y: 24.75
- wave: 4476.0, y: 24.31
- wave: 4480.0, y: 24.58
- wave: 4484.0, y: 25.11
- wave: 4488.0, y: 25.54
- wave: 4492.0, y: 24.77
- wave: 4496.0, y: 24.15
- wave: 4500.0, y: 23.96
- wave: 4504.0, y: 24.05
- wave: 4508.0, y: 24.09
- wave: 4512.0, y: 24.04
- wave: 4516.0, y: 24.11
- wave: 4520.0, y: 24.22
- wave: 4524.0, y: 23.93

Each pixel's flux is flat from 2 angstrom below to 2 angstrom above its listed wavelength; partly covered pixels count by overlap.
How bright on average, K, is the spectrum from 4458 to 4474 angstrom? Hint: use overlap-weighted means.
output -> 24.9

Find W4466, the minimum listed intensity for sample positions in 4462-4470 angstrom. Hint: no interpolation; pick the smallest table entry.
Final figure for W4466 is 24.71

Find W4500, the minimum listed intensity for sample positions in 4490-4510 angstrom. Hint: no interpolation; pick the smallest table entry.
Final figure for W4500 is 23.96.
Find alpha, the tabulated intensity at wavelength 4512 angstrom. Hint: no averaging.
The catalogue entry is 24.04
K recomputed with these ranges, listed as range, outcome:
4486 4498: 24.8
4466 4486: 24.7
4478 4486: 24.8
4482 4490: 25.3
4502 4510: 24.1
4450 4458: 24.8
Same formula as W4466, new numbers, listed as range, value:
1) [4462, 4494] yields 24.31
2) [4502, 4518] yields 24.04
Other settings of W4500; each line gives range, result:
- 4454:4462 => 24.58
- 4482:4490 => 25.11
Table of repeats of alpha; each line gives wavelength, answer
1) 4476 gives 24.31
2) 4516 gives 24.11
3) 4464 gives 25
